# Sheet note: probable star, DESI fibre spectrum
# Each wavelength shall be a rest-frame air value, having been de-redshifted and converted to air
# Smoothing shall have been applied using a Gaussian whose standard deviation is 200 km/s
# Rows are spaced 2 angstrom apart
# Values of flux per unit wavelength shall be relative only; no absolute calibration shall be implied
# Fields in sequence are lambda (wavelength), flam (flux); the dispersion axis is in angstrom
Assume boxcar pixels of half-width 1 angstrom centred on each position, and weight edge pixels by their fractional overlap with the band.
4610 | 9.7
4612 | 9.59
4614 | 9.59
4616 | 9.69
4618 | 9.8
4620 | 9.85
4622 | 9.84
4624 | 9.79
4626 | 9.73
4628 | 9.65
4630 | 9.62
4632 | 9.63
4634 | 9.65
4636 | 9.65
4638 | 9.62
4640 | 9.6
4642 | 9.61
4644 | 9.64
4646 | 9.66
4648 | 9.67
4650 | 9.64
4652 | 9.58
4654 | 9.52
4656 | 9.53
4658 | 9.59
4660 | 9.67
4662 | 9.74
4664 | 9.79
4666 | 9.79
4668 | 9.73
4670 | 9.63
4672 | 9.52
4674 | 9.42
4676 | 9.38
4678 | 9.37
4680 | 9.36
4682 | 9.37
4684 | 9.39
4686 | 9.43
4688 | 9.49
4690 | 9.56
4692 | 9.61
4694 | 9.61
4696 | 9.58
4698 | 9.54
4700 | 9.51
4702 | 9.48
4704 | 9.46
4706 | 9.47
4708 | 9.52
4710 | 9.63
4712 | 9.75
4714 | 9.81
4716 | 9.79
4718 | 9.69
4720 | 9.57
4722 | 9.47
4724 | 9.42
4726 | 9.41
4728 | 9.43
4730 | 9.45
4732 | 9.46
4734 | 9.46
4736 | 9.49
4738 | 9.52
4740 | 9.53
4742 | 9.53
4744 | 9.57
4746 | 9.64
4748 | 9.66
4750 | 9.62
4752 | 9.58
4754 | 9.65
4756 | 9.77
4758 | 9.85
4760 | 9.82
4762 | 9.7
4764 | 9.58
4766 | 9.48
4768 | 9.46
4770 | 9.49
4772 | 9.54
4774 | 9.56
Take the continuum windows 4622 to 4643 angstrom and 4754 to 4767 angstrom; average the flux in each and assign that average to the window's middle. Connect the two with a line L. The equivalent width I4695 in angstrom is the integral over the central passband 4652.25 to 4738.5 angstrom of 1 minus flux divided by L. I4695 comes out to 1.20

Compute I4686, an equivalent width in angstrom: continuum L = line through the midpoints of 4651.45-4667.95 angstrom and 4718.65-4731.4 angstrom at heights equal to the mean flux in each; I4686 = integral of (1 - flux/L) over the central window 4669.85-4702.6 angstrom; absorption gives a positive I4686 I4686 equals 0.3 angstrom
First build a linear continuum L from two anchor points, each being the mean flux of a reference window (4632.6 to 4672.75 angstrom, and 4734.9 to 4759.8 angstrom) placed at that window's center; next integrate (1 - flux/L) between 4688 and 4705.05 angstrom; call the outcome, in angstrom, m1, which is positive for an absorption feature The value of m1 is 0.2 angstrom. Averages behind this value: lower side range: 9.64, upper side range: 9.62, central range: 9.54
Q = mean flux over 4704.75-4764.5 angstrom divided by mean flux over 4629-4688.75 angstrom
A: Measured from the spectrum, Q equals 1.00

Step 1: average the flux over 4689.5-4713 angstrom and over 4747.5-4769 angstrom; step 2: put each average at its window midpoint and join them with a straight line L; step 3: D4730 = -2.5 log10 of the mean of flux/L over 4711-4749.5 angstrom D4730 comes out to 0.01 mag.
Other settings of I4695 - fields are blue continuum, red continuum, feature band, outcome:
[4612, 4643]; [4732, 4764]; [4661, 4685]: 0.30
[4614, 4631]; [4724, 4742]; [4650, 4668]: -0.01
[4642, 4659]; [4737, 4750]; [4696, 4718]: -0.03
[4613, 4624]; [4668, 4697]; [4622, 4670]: -0.09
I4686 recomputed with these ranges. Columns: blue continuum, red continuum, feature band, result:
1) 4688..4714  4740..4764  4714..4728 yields 0.1 angstrom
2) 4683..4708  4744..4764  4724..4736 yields 0.2 angstrom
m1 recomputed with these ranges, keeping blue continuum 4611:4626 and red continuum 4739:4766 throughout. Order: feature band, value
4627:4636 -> 0.1 angstrom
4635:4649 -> 0.1 angstrom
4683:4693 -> 0.2 angstrom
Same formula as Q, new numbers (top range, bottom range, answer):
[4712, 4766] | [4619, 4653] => 0.99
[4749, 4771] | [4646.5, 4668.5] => 1.00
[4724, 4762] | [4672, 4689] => 1.02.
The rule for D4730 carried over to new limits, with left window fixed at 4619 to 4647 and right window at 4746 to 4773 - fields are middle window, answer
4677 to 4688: 0.03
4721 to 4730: 0.02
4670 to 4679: 0.02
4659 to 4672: 0.00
